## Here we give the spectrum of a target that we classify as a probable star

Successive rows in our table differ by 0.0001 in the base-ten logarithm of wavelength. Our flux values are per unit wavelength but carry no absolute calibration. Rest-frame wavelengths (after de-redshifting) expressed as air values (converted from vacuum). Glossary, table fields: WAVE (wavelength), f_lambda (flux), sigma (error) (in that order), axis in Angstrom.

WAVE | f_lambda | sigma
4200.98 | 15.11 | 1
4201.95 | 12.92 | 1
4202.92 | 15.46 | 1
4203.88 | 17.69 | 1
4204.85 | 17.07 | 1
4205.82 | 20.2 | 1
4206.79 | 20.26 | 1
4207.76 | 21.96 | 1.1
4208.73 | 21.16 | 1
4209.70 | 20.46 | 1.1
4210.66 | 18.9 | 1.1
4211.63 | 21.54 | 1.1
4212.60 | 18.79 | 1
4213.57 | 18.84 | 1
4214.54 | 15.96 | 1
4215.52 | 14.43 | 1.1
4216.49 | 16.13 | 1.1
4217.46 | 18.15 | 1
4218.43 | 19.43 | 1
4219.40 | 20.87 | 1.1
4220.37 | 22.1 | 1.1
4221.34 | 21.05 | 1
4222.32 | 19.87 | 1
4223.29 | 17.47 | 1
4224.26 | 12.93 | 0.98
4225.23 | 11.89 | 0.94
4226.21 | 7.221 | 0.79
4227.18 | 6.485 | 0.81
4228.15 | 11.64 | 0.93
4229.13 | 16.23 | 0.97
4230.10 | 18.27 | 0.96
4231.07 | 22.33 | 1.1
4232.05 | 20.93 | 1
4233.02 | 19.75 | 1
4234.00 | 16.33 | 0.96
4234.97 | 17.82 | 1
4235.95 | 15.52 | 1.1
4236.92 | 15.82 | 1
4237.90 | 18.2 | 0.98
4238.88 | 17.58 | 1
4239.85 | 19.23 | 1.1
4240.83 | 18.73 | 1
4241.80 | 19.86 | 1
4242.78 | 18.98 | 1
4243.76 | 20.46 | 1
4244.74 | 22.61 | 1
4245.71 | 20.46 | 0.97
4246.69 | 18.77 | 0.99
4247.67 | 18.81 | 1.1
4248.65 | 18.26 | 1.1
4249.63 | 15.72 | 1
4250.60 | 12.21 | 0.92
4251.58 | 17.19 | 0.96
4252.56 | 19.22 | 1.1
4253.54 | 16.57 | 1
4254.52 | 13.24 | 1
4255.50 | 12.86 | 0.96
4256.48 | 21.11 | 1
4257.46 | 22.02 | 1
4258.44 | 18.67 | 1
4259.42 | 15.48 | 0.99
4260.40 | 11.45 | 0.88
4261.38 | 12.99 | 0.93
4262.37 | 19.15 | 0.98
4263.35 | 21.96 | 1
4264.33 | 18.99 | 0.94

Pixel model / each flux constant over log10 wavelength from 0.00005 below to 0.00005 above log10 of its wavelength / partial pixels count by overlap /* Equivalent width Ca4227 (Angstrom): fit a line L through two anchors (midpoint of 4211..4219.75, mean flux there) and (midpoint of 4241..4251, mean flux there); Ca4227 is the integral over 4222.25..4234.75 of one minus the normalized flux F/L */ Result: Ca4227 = 2.1 Angstrom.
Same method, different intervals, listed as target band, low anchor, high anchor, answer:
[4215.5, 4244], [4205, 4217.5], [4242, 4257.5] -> 1.9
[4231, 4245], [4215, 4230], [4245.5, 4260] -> -1.9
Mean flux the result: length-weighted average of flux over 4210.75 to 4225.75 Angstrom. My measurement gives 18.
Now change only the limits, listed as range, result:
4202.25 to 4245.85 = 17.9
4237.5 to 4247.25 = 19.5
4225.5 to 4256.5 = 17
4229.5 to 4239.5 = 18.3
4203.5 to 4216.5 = 18.9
